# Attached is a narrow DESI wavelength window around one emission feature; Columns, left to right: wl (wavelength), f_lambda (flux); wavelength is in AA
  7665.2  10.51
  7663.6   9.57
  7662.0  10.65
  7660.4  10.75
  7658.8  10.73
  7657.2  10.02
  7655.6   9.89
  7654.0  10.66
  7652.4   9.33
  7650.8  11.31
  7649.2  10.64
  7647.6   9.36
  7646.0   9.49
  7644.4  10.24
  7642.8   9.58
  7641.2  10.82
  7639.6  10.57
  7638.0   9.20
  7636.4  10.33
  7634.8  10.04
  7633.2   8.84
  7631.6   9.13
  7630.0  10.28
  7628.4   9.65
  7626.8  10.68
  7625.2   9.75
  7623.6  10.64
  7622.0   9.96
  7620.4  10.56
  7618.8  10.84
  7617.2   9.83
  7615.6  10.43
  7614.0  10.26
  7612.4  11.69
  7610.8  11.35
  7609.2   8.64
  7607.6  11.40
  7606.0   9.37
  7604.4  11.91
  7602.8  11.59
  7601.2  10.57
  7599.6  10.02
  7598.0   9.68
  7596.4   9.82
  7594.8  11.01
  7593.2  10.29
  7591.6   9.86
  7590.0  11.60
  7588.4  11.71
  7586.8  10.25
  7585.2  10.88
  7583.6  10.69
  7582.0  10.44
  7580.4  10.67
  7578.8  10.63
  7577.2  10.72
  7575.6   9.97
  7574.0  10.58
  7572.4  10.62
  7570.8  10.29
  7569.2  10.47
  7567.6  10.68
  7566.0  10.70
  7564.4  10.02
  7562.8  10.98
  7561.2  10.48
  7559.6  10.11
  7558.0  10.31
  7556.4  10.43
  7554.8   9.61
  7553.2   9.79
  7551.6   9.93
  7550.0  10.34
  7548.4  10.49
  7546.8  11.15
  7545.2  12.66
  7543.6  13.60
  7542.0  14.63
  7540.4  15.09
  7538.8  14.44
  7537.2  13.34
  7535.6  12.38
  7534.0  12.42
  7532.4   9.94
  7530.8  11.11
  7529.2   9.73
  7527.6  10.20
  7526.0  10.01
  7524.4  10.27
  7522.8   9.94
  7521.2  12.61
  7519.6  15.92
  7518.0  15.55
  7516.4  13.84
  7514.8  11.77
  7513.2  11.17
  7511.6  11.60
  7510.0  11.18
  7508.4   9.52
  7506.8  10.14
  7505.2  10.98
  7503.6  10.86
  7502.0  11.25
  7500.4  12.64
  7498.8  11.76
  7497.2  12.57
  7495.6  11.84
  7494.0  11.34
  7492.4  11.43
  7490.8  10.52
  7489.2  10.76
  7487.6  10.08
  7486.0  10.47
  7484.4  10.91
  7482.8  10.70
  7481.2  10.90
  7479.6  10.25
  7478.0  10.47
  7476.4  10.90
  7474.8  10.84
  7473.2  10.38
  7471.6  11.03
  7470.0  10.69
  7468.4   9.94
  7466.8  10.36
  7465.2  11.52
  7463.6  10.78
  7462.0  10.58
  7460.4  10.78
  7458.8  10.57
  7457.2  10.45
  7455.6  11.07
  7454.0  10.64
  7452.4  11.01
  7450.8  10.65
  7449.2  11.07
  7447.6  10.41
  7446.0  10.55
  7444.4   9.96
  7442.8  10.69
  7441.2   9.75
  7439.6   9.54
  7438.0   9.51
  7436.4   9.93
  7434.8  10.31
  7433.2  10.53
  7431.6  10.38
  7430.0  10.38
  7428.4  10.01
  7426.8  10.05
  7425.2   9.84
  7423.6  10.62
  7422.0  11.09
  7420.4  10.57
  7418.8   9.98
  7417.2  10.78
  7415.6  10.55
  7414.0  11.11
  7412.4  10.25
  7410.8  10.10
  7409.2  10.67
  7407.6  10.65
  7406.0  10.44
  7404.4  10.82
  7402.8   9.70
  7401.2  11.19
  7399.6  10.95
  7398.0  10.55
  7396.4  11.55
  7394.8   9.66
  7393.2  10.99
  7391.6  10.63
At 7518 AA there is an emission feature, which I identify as H-alpha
